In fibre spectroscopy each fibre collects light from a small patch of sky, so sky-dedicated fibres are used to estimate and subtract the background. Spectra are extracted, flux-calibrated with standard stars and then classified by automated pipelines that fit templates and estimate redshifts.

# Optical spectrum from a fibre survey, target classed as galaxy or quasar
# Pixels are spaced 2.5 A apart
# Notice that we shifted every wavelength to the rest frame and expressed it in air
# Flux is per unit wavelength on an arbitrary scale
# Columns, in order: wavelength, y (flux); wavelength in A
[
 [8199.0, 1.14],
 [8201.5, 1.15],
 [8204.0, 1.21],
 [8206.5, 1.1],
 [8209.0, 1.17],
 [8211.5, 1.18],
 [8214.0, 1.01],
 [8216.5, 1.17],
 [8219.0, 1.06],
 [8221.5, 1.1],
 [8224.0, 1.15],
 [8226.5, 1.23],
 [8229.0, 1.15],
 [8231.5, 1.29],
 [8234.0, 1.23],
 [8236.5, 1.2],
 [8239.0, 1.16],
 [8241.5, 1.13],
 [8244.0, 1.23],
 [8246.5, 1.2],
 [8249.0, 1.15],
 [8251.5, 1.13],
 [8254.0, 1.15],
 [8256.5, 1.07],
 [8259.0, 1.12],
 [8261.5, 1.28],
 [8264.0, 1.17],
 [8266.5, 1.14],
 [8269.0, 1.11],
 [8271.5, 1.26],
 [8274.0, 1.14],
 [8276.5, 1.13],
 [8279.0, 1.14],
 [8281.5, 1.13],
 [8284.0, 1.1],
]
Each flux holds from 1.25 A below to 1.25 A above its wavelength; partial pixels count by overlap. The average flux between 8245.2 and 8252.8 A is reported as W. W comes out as 1.16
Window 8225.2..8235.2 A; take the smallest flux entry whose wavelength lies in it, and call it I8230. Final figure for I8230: 1.15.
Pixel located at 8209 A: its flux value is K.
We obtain 1.17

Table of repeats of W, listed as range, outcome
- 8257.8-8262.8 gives 1.2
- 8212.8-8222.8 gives 1.09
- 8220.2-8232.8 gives 1.18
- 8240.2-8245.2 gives 1.18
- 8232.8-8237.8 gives 1.21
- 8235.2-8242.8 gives 1.16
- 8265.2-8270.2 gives 1.13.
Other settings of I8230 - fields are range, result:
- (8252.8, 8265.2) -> 1.07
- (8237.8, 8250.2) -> 1.13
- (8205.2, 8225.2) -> 1.01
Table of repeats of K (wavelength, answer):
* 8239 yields 1.16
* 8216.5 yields 1.17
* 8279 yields 1.14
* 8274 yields 1.14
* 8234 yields 1.23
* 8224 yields 1.15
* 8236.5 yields 1.2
